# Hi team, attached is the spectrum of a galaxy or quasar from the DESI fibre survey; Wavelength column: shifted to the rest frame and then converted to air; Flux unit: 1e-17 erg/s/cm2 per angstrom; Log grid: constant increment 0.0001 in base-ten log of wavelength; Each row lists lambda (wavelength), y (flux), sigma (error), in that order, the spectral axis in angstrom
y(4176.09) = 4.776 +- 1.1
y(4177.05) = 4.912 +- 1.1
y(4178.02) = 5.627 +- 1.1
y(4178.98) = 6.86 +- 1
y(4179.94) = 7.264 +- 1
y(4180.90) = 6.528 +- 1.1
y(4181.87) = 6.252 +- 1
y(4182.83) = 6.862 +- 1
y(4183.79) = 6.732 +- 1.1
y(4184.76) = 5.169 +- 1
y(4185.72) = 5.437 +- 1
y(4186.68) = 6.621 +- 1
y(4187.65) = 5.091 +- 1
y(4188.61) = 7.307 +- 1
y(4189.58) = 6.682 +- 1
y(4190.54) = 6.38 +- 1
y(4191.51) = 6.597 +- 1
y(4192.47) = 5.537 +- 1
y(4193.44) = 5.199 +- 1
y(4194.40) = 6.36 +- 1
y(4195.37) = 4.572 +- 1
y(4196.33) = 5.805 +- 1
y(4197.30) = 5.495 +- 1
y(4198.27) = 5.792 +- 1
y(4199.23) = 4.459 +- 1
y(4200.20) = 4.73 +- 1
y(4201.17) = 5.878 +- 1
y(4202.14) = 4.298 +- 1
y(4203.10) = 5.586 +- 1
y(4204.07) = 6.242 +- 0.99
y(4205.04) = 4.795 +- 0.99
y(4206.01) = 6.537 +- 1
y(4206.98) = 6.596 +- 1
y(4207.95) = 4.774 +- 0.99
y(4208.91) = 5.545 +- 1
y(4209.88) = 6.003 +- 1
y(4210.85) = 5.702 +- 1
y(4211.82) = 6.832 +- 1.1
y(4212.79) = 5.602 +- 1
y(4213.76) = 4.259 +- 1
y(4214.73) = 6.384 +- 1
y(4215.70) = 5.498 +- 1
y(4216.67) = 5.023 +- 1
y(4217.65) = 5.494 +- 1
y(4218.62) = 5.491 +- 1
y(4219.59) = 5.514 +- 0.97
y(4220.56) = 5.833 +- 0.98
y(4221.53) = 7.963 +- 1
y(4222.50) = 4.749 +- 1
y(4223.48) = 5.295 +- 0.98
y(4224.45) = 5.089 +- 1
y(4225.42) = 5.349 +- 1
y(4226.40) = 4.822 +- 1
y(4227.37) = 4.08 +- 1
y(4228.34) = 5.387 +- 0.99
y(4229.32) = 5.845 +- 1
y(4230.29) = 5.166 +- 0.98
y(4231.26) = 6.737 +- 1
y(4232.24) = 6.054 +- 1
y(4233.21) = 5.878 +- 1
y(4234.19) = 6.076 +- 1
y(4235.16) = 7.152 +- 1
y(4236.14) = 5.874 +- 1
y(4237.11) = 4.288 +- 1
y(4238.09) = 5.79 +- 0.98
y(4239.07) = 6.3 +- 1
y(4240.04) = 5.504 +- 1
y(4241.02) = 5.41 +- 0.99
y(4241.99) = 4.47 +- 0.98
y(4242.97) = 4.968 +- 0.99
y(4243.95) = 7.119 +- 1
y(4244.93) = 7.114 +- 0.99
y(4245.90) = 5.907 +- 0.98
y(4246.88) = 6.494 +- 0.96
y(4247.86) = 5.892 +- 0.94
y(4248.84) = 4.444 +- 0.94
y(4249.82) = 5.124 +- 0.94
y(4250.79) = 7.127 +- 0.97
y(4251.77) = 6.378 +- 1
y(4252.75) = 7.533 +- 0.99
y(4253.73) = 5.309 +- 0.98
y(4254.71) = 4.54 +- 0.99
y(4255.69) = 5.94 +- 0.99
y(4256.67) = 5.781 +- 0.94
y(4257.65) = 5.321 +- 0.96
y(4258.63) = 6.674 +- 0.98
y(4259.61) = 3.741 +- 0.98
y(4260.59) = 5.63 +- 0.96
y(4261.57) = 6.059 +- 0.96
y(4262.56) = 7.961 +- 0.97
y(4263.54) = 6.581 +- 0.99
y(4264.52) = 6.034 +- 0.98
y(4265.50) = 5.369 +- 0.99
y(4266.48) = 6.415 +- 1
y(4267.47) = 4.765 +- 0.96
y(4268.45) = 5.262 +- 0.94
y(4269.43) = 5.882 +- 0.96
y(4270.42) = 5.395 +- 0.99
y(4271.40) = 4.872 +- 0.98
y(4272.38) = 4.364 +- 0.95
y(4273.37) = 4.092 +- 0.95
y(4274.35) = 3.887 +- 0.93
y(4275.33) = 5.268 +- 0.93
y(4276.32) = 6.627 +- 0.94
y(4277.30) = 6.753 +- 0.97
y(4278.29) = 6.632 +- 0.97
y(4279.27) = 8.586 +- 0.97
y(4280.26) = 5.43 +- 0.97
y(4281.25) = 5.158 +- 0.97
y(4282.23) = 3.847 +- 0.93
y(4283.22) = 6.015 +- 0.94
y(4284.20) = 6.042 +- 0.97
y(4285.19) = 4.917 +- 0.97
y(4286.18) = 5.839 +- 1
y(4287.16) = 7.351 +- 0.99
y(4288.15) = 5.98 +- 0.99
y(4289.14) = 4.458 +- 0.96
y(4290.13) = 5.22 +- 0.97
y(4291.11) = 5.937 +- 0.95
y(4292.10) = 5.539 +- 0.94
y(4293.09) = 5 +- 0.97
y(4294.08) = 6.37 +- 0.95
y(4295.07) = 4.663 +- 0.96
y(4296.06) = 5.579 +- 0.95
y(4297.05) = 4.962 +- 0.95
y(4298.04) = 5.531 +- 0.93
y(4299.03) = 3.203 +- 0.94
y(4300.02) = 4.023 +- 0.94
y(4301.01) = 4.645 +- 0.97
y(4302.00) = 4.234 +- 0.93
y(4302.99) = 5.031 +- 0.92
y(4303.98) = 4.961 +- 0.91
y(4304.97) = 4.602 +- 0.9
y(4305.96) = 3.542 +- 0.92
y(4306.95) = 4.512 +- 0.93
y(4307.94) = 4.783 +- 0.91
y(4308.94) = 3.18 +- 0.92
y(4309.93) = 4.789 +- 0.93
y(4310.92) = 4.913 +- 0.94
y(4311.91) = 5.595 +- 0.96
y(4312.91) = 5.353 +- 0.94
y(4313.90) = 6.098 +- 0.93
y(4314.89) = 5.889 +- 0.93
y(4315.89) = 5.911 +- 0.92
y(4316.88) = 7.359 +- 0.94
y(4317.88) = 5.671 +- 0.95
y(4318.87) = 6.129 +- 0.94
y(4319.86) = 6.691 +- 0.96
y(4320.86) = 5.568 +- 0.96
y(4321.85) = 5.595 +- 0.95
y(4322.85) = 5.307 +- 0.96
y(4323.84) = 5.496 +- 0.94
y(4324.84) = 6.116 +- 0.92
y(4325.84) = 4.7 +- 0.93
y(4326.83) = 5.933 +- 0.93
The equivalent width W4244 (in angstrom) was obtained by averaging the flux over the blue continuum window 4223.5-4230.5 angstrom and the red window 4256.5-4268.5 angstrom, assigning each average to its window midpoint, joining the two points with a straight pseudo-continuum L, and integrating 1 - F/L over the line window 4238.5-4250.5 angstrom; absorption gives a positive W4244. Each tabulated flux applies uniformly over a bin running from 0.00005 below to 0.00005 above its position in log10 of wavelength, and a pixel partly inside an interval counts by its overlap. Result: -0.6 angstrom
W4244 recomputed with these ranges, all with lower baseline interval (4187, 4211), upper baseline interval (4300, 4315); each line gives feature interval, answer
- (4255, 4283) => -3.1 angstrom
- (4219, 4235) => -0.6 angstrom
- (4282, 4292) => -1.4 angstrom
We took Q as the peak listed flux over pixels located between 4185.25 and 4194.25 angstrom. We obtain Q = 7.307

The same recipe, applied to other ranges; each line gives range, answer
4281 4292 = 7.351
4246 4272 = 7.961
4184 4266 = 7.963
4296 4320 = 7.359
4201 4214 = 6.832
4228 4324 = 8.586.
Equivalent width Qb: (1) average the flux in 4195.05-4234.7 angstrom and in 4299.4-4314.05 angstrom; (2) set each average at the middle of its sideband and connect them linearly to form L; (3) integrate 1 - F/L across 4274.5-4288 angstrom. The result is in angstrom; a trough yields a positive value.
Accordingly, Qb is -3.0 angstrom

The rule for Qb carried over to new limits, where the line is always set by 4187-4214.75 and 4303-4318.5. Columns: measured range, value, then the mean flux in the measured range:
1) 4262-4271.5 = -0.9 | 5.89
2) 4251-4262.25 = -0.8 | 5.79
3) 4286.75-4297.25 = -0.6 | 5.55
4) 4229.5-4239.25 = -0.7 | 5.92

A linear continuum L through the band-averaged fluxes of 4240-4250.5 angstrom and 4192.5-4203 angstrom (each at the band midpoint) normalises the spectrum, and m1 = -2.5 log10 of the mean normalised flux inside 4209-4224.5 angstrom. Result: -0.04 mag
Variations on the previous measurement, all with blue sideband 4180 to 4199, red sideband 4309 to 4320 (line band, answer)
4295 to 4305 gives 0.23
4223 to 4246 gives 0.05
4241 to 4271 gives 0.01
